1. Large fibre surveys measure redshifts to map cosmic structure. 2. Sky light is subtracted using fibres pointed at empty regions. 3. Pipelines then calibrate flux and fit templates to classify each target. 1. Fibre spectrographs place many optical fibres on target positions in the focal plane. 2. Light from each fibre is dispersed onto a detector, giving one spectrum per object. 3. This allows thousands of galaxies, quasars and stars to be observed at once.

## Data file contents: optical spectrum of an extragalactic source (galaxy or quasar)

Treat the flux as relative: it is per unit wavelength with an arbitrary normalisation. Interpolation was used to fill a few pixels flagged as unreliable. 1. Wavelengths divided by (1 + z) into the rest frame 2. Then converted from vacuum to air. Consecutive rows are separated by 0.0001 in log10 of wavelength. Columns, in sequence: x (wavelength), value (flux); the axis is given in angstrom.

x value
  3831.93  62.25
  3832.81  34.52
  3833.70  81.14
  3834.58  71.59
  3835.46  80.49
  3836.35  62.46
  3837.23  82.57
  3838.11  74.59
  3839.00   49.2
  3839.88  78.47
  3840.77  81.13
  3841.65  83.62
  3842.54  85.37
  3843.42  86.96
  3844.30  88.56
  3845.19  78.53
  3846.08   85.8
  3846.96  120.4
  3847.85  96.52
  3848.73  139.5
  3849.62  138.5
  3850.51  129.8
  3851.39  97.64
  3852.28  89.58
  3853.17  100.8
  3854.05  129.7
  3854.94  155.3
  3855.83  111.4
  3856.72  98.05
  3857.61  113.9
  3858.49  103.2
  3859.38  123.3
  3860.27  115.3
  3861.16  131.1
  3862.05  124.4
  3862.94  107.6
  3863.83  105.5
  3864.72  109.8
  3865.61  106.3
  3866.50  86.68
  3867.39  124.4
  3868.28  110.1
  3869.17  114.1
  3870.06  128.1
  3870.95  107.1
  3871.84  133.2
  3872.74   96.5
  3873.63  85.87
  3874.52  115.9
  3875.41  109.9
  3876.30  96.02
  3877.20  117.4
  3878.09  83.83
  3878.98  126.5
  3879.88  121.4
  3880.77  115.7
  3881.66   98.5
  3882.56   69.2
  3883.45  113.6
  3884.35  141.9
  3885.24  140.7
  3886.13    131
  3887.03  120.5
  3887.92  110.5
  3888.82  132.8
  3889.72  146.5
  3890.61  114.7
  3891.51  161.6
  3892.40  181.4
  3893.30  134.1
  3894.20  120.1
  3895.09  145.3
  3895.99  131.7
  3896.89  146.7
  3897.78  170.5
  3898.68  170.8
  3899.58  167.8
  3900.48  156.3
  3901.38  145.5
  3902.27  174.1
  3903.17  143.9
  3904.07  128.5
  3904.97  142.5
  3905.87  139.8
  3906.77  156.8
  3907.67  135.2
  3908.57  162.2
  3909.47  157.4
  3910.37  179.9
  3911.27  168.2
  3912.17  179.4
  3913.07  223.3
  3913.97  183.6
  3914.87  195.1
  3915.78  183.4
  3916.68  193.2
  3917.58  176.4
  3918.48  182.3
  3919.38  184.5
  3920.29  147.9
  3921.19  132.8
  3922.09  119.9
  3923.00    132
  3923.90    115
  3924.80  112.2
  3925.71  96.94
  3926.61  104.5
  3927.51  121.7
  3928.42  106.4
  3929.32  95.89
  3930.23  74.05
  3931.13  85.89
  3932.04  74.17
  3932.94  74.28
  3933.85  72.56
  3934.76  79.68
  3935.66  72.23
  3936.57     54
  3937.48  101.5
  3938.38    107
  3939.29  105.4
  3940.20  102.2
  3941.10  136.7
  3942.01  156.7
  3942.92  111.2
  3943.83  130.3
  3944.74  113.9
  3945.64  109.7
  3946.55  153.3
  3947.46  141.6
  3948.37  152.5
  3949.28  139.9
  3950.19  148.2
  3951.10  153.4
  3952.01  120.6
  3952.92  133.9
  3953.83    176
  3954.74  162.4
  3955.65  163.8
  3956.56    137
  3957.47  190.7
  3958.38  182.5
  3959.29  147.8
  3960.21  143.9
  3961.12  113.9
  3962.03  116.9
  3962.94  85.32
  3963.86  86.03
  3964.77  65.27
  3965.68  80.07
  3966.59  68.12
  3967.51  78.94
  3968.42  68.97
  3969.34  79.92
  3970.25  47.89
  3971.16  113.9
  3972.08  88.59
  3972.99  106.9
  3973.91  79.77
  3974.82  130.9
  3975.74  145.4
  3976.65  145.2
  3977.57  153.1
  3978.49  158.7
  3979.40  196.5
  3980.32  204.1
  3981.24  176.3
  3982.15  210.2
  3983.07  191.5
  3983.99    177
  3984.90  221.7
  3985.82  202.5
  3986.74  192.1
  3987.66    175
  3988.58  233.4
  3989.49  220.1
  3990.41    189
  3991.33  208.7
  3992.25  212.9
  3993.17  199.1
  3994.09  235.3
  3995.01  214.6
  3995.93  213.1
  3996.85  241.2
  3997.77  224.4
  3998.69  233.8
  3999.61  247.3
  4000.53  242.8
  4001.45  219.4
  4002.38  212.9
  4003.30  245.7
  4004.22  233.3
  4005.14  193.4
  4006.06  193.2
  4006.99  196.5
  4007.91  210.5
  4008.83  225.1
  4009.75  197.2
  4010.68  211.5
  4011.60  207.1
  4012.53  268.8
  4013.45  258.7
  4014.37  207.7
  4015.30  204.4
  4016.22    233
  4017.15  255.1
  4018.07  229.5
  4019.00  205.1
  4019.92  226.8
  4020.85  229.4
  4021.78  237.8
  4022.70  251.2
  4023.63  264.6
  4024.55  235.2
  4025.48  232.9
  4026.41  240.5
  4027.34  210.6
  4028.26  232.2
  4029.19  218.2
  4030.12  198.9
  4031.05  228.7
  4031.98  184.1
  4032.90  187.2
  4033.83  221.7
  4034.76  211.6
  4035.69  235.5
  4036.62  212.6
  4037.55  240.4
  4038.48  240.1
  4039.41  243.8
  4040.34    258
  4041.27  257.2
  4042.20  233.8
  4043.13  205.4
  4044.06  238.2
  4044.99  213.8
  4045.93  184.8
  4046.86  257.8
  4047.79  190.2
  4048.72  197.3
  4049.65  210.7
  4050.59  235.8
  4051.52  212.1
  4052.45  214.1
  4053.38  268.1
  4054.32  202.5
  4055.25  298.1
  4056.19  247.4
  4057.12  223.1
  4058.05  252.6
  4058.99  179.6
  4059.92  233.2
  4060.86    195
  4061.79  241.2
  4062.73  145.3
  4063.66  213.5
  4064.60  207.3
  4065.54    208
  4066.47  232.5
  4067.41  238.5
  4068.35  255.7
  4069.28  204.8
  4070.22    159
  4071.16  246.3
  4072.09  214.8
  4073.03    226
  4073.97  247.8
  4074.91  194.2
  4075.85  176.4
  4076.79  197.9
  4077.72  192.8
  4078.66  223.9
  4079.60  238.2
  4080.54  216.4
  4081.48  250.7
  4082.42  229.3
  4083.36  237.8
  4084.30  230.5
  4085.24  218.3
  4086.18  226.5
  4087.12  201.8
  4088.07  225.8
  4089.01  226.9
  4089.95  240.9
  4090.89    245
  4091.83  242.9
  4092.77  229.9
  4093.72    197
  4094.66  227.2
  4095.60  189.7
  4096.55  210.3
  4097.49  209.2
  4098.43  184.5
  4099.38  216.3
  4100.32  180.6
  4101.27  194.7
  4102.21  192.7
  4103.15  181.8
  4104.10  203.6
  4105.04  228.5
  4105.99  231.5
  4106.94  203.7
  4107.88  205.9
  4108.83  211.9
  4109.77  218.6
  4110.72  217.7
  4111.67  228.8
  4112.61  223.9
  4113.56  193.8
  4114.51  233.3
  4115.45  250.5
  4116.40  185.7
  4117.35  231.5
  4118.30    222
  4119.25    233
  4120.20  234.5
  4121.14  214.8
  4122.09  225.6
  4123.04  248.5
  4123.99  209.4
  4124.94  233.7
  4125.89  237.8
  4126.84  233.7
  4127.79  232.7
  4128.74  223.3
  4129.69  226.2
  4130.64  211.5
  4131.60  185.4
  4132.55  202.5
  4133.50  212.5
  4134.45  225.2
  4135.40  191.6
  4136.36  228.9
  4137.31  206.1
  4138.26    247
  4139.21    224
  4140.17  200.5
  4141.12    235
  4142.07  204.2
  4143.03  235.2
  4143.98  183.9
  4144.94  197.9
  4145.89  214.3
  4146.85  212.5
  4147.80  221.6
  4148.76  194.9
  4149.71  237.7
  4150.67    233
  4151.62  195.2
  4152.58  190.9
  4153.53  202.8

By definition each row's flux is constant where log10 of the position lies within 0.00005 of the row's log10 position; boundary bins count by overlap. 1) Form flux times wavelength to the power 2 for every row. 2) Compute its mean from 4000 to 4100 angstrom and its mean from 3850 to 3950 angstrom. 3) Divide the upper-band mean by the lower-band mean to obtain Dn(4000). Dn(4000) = 1.88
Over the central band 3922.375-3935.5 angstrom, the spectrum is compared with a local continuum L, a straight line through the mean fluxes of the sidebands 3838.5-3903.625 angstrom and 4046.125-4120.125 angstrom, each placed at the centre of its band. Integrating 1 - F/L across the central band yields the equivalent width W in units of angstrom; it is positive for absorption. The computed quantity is 4.4 angstrom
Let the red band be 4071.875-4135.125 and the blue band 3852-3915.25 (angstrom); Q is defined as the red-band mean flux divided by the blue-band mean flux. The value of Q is 1.66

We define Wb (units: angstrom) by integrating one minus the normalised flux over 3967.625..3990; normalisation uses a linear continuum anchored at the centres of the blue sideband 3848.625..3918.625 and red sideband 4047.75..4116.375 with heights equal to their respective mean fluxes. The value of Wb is 2.7 angstrom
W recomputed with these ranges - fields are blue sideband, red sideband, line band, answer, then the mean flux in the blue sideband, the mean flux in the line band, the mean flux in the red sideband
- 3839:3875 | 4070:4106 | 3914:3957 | 4.95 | 107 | 127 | 215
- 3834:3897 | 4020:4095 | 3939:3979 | 10.00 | 110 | 124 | 223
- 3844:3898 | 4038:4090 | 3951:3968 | 4.03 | 118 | 126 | 222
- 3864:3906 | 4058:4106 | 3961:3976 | 6.75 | 127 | 90.4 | 215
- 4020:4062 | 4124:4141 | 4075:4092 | 0.05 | 227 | 223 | 219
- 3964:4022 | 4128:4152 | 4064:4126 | -3.72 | 186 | 218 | 214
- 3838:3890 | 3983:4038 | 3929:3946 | 6.94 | 109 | 97.7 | 220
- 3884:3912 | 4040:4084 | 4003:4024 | -2.69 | 147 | 225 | 221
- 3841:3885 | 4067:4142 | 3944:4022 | -4.49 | 109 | 175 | 218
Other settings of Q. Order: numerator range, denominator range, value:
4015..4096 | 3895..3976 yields 1.72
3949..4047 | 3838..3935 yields 1.53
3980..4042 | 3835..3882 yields 2.11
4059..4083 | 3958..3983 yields 1.76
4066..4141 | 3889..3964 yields 1.59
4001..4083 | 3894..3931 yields 1.50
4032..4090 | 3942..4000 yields 1.43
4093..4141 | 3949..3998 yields 1.39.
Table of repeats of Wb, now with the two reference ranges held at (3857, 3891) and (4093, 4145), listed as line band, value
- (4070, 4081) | -0.8 angstrom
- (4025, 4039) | -3.2 angstrom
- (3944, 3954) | 0.4 angstrom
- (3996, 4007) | -3.8 angstrom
